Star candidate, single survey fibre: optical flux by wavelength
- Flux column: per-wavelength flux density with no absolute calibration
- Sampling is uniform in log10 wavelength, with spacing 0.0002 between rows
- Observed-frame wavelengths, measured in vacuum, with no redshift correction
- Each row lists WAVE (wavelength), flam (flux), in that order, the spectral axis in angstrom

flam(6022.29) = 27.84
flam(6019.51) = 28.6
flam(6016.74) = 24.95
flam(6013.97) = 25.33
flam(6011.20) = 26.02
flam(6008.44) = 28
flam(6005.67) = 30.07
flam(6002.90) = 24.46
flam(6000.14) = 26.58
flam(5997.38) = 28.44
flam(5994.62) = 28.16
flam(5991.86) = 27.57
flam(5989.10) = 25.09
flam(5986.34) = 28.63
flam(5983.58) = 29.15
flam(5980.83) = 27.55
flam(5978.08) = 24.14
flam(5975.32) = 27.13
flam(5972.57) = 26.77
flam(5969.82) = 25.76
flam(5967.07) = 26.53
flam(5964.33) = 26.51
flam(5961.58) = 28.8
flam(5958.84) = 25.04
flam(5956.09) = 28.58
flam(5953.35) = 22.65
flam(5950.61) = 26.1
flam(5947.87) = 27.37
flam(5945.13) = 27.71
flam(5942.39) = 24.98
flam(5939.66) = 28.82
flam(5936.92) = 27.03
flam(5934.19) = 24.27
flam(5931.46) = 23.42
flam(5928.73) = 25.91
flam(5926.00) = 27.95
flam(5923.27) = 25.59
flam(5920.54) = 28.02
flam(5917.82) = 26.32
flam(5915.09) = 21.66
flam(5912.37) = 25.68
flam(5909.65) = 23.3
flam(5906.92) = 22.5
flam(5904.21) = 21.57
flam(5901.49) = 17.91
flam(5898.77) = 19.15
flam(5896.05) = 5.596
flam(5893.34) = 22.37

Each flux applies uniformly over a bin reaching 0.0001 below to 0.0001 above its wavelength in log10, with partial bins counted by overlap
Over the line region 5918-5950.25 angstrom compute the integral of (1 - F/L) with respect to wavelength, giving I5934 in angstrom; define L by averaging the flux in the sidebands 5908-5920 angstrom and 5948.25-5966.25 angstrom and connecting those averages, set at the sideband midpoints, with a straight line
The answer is -1.4 angstrom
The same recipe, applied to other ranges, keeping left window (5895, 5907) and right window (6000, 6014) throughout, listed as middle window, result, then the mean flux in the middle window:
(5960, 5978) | -2.6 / 26.7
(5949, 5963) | -2.6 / 26.2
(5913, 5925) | -4.3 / 25.5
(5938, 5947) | -2.7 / 27.2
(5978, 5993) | -1.4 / 27.3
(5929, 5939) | -2.5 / 25.3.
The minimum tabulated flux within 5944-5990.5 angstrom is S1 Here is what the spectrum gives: 22.65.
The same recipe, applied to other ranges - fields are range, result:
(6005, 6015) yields 25.33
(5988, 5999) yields 25.09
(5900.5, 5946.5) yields 17.91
